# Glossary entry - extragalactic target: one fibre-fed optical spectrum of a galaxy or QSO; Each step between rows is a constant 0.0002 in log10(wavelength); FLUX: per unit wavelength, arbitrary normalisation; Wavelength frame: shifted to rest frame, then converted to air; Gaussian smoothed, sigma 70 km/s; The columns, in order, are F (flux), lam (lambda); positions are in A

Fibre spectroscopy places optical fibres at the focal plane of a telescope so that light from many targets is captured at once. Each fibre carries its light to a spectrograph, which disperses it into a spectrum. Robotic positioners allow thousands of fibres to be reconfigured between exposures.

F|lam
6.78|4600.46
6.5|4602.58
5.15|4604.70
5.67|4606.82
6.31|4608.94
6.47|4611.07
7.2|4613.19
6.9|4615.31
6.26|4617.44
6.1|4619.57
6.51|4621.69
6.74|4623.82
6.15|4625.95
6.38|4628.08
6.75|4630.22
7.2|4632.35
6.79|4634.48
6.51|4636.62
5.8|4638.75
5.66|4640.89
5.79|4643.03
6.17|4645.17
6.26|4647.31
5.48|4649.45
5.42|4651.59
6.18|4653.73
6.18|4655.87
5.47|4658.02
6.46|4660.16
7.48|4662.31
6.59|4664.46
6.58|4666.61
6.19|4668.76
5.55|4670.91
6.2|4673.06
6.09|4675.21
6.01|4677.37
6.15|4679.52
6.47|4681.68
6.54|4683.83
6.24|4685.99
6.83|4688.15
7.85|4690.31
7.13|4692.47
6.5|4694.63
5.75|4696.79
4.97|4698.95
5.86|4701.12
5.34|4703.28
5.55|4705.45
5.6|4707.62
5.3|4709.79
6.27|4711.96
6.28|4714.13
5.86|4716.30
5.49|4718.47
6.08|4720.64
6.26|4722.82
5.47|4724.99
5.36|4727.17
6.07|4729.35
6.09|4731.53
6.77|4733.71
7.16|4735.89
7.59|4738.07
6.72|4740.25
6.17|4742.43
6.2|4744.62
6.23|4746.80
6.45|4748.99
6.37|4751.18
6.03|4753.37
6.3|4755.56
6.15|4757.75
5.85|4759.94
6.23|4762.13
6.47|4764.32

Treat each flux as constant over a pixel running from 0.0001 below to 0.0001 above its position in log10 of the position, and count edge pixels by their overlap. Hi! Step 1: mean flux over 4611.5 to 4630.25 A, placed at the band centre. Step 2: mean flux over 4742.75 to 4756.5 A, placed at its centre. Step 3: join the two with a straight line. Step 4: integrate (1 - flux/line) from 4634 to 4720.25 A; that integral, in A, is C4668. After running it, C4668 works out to 4.03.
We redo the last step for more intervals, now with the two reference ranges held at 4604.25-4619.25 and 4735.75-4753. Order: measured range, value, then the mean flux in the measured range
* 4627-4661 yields 1.18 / 6.15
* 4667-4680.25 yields 0.77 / 6.06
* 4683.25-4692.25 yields -0.63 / 6.91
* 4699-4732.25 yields 3.79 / 5.76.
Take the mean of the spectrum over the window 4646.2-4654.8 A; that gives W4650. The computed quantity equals 5.84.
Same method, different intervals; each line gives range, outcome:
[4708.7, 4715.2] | 5.95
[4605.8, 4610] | 6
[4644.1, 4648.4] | 6.21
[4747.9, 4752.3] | 6.4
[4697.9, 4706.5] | 5.43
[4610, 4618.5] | 6.71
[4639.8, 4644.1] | 5.72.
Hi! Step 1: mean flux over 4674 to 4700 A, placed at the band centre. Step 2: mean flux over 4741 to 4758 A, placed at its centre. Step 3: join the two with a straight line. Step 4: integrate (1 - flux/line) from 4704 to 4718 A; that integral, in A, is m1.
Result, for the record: 1.2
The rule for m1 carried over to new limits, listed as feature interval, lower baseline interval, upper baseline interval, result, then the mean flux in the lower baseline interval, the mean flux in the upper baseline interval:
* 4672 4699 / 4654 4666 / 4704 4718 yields -1.41 A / 6.42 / 5.78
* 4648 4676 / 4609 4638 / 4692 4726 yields 0.46 A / 6.59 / 5.84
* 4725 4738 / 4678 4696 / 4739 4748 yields 0.20 A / 6.68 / 6.36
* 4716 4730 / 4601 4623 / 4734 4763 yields 1.36 A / 6.32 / 6.43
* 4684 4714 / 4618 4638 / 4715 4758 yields 1.14 A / 6.55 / 6.24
